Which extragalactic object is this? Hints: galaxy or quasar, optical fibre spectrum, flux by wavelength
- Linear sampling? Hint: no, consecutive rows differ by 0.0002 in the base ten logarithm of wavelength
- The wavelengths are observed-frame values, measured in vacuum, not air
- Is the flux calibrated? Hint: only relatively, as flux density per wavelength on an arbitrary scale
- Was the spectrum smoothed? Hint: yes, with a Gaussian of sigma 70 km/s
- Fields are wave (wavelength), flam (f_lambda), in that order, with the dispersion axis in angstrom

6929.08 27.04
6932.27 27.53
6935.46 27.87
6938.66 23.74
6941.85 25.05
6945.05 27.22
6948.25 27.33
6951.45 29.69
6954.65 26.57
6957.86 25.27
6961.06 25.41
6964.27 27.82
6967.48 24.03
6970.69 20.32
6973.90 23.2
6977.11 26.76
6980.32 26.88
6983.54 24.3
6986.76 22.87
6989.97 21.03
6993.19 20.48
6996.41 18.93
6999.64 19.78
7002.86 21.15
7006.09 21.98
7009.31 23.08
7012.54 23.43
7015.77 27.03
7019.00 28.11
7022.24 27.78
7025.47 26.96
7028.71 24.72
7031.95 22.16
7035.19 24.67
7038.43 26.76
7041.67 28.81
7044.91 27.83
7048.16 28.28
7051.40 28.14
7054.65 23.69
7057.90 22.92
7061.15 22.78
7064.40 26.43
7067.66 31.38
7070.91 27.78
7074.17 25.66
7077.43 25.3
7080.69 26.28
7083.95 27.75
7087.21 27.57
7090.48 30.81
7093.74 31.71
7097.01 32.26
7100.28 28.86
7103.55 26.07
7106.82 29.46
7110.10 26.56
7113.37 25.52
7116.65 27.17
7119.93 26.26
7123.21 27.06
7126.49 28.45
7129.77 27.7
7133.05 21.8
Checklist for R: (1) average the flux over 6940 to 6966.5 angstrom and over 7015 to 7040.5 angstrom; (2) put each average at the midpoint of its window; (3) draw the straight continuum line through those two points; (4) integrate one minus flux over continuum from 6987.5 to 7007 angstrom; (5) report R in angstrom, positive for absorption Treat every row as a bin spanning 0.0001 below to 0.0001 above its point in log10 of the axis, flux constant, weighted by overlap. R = 4.2 angstrom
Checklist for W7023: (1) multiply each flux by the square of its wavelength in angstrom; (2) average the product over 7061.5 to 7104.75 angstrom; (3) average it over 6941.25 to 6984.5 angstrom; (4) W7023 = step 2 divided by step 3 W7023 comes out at 1.13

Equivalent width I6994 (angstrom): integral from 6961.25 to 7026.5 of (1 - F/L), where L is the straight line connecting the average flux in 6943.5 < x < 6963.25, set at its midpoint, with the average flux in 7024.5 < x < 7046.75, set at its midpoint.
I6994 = 6.5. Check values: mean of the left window 26.9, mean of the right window 26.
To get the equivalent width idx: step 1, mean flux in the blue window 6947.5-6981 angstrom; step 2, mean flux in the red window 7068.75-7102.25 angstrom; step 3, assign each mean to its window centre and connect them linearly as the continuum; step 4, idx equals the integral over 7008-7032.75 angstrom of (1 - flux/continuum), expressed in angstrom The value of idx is 1.3 angstrom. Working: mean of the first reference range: 25.7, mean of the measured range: 25.5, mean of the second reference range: 28.4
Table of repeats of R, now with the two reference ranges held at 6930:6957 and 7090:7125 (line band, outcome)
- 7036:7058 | 0.7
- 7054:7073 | 1.3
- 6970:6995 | 3.6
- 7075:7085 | 0.6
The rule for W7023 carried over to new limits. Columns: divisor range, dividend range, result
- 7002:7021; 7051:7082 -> 1.08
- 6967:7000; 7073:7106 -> 1.29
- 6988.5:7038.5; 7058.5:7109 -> 1.21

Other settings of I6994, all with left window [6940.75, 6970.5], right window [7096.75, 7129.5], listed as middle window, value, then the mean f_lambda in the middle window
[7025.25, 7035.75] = 1.0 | 24.3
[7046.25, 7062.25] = 1.0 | 25.3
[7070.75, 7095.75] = -0.6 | 27.9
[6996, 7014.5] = 3.5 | 21.7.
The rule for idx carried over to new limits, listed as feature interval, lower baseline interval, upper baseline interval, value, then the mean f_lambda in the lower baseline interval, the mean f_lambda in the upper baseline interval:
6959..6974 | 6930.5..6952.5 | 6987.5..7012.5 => 0.1 angstrom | 26.9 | 21.2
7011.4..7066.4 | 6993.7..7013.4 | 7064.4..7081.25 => -4.0 angstrom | 21.3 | 27.3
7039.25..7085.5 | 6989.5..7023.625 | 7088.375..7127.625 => -1.3 angstrom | 23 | 28.3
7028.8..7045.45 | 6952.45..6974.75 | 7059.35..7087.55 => 0.2 angstrom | 24.8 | 26.7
